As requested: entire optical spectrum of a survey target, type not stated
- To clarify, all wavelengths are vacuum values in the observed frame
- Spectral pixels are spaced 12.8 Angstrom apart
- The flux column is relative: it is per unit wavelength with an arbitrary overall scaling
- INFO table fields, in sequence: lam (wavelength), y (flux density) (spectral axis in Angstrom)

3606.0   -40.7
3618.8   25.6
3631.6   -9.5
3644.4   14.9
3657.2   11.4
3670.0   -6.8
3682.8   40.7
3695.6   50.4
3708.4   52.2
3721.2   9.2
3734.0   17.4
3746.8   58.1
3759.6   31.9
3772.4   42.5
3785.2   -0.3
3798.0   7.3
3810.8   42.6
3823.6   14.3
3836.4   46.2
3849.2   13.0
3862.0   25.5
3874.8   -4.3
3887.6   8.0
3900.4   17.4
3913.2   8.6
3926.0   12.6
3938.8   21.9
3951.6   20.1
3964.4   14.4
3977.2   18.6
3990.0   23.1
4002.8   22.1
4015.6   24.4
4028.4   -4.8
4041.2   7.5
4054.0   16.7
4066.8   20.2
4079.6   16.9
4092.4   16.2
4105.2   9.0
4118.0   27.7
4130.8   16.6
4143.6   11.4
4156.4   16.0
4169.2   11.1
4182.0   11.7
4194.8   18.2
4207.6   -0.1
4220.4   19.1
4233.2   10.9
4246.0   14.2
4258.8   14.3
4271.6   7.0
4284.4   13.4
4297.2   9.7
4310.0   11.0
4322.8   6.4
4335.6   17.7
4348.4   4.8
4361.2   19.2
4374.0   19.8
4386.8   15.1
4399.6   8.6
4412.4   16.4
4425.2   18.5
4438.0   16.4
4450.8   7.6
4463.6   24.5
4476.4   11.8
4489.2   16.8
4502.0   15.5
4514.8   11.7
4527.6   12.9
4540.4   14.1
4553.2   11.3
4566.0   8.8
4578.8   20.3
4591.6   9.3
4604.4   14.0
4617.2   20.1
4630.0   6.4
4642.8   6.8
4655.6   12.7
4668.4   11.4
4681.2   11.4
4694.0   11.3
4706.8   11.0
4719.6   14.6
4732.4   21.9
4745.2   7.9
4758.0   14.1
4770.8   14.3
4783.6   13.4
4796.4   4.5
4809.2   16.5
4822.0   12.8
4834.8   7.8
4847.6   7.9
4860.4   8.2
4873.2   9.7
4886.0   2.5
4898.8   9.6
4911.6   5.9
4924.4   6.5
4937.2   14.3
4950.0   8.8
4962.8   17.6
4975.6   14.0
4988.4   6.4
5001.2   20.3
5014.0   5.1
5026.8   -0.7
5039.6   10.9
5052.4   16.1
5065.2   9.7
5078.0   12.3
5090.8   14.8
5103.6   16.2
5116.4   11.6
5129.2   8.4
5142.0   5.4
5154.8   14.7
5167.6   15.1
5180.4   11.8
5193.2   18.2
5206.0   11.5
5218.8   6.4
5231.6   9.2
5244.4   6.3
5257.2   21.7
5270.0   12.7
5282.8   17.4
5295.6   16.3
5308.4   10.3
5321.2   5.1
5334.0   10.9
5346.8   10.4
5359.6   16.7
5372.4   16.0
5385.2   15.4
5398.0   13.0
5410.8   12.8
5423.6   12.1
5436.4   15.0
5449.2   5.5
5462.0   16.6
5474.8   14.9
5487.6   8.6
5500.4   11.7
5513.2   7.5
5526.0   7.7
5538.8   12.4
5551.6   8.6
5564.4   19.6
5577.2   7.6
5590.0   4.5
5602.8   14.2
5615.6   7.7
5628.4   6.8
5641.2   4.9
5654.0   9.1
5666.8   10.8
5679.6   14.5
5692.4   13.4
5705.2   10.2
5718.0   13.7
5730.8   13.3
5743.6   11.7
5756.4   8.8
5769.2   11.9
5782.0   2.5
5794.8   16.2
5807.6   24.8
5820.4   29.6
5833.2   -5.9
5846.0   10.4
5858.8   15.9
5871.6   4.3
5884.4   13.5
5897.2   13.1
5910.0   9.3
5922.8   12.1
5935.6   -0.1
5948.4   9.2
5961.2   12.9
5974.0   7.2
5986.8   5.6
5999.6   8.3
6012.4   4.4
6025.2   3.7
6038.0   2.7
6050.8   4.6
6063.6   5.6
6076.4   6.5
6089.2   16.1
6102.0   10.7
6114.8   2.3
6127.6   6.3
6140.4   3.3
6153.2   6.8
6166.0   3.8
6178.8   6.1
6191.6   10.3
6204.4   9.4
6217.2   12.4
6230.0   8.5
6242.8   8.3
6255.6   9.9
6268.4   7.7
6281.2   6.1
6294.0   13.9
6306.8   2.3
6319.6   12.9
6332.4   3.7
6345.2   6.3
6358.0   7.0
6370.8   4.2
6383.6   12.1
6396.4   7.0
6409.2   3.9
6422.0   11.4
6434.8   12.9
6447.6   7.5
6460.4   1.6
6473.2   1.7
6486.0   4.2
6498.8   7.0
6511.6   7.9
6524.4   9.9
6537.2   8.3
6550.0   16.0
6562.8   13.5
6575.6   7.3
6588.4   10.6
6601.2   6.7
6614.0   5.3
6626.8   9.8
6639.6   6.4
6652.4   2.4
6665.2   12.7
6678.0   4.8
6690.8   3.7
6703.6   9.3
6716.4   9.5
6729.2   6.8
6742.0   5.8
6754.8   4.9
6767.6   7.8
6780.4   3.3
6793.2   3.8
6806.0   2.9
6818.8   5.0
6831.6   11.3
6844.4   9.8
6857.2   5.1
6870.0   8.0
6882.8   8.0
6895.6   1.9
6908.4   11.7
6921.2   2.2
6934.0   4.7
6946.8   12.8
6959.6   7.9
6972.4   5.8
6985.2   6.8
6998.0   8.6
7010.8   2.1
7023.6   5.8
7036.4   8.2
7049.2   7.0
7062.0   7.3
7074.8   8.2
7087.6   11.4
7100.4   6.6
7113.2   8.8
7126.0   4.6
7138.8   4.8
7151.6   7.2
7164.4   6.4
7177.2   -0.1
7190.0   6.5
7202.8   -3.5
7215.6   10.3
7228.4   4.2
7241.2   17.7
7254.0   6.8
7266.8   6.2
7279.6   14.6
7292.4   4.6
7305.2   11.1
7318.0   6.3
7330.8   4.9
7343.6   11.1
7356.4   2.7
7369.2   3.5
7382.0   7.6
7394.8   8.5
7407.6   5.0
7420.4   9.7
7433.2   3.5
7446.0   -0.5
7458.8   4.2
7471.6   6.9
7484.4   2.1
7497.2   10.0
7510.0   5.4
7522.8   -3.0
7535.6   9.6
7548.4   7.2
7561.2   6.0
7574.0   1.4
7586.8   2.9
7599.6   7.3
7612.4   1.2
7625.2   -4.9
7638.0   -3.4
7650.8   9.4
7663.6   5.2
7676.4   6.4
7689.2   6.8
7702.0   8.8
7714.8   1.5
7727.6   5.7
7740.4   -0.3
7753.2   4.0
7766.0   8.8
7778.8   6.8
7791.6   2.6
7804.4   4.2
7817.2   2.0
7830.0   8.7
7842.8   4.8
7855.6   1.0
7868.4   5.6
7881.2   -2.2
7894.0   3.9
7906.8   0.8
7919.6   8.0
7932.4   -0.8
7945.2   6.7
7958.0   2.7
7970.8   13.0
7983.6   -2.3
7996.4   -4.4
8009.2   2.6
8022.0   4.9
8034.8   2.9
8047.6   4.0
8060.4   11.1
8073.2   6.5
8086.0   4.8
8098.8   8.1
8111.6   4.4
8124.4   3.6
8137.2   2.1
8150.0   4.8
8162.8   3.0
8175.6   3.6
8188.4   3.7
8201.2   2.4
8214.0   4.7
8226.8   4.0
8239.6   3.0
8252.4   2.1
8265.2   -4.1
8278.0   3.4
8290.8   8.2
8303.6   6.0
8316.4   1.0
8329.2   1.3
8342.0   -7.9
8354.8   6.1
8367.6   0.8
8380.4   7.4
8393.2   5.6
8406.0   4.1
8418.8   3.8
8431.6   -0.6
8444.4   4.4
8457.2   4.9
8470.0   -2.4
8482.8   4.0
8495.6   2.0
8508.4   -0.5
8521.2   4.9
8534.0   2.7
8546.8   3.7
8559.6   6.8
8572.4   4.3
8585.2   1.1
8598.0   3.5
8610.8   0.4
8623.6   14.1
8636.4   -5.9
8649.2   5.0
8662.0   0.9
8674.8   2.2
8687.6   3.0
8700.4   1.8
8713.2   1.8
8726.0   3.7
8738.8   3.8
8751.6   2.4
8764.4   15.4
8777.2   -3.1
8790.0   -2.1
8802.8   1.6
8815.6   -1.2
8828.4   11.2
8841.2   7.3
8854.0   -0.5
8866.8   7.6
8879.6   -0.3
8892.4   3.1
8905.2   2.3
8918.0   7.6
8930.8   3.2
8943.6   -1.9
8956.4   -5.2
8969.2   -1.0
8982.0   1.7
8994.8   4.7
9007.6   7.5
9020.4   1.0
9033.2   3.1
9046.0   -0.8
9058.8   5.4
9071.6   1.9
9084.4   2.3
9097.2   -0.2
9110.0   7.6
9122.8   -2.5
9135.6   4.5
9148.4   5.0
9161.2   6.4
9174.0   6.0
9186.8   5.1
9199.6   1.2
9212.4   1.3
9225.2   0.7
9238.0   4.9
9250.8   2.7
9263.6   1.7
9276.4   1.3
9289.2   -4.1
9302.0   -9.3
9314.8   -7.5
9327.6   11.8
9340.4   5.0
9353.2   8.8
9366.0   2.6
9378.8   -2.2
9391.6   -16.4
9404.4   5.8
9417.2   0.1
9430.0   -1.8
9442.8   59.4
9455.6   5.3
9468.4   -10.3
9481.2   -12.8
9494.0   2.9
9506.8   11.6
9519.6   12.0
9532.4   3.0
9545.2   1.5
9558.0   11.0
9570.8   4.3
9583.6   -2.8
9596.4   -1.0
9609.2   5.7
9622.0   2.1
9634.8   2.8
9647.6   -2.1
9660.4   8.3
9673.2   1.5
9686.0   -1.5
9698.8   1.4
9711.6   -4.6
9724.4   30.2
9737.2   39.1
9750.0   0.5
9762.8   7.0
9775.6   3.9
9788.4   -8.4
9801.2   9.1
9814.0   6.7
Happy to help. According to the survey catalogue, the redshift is 1.610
